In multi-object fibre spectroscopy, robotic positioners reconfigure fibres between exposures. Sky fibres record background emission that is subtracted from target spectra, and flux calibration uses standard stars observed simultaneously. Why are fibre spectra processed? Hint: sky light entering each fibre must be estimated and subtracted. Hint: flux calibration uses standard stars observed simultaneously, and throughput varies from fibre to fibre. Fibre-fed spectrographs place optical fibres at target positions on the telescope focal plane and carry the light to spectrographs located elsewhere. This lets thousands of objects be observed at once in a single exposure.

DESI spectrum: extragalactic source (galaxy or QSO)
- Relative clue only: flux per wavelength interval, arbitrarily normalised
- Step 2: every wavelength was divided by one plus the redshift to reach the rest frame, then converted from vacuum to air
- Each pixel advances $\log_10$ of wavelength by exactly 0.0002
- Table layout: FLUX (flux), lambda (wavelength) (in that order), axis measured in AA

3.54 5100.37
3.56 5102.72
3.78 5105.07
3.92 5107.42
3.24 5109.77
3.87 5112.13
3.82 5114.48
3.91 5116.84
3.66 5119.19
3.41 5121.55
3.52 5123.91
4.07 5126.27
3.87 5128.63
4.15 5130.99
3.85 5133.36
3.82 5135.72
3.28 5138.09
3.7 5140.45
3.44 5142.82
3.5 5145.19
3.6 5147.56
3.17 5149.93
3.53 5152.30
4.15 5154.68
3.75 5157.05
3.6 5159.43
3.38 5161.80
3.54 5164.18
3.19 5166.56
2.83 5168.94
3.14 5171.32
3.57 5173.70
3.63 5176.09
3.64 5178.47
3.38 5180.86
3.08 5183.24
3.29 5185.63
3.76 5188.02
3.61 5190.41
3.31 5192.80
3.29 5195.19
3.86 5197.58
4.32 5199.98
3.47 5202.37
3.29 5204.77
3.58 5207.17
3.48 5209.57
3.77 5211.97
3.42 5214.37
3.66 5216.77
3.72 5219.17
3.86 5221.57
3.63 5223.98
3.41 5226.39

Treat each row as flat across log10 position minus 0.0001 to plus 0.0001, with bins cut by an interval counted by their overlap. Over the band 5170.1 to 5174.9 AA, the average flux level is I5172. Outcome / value 3.35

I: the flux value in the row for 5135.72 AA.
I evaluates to 3.82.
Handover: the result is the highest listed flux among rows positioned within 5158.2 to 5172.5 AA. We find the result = 3.6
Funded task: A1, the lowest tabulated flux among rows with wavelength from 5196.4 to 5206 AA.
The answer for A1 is 3.29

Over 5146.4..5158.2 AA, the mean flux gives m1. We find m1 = 3.64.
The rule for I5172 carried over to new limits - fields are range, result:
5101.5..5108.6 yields 3.75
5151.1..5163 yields 3.68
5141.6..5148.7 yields 3.51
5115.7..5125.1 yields 3.63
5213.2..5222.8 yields 3.67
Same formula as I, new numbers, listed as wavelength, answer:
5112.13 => 3.87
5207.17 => 3.58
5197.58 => 3.86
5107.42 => 3.92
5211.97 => 3.77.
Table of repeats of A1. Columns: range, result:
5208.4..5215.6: 3.42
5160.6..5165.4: 3.38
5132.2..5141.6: 3.28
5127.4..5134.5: 3.85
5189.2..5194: 3.31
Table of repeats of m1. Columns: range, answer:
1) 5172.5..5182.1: 3.55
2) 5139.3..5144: 3.57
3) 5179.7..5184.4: 3.23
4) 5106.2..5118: 3.75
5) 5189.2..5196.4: 3.41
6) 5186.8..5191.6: 3.68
